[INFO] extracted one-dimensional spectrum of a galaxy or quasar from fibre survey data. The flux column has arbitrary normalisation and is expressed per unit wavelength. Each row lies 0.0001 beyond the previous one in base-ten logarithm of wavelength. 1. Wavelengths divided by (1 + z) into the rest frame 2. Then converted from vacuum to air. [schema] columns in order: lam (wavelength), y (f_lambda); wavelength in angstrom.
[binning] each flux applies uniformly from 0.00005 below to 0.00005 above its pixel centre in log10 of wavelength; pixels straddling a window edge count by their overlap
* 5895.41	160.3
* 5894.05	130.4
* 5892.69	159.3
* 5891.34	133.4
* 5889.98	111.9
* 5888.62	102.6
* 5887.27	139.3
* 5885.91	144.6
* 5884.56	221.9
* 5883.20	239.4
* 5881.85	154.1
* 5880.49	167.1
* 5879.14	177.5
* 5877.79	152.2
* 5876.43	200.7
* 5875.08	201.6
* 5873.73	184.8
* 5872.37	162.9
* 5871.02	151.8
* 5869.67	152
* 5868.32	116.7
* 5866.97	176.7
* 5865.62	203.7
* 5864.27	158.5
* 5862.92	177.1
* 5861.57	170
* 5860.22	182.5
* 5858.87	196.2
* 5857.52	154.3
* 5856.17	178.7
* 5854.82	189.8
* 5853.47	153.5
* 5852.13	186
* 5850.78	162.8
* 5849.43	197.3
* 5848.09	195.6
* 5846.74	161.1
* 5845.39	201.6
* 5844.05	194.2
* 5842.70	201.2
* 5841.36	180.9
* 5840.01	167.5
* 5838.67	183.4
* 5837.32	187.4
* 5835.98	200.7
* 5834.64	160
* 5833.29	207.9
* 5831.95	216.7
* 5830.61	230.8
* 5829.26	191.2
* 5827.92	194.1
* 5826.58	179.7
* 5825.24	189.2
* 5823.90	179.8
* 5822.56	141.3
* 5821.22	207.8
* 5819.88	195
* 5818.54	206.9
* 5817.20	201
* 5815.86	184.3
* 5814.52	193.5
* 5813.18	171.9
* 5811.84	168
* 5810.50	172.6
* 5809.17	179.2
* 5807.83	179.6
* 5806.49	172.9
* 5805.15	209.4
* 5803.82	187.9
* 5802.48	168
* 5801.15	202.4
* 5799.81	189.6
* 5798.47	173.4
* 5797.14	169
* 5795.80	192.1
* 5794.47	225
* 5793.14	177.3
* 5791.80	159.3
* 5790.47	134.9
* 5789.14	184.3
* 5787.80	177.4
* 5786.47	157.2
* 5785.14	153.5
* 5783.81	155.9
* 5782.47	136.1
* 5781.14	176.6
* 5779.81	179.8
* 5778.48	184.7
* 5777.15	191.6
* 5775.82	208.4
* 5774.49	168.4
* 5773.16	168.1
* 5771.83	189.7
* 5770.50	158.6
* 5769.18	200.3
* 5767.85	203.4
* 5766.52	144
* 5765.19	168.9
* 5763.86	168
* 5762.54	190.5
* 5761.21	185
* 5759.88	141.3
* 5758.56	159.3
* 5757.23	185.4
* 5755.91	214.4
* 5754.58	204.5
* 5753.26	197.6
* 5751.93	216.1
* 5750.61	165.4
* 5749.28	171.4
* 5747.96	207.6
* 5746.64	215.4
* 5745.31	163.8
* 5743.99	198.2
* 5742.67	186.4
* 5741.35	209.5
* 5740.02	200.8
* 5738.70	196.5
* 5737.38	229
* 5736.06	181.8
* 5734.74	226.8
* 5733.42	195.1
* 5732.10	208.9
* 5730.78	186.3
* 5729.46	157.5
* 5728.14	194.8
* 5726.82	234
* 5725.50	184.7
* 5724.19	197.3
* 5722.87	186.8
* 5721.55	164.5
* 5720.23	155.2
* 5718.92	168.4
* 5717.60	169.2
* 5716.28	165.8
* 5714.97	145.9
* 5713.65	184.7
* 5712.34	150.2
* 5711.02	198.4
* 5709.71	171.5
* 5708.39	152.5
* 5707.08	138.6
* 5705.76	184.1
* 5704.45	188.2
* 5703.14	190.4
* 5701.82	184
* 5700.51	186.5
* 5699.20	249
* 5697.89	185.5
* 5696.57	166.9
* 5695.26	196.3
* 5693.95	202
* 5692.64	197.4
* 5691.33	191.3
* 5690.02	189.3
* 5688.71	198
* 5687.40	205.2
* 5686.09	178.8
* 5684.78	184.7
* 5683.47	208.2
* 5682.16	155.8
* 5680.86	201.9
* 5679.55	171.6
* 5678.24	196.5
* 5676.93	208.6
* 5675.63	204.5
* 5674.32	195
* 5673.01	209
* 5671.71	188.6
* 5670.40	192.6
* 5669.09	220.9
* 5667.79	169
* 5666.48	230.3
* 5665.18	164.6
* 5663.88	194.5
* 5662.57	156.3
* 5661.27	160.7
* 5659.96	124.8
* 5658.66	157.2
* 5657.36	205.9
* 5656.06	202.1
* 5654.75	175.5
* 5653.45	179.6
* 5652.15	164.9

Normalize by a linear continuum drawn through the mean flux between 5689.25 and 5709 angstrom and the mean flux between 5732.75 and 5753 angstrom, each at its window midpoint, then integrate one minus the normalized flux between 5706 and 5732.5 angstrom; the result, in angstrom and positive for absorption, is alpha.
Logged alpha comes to 2.3 angstrom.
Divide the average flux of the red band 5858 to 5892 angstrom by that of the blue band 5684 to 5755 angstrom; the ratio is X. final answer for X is 0.9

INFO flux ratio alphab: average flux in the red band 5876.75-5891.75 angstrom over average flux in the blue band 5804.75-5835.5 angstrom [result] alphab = 0.8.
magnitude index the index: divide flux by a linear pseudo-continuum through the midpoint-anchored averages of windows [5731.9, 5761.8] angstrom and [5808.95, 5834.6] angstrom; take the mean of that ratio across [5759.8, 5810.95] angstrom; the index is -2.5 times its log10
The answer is 0.086 mag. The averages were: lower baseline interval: 194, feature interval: 177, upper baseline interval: 190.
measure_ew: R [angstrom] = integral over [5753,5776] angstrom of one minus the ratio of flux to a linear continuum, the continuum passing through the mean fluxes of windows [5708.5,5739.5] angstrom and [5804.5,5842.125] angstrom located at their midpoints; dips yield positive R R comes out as 0.7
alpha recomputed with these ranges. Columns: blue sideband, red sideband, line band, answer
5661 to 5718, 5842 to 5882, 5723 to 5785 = -1.5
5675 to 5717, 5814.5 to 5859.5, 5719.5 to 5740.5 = -0.9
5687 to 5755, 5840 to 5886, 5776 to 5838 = -0.2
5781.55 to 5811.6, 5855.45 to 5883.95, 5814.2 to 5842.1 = -2.5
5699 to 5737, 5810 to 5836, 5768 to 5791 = 1.7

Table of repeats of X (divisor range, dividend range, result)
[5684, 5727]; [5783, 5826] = 0.98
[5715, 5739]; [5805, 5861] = 0.99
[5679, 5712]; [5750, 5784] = 0.96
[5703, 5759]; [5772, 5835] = 0.98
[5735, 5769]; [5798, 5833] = 1.00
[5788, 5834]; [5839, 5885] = 0.96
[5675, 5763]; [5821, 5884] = 0.96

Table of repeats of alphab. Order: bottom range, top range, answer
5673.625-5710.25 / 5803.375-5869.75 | 0.97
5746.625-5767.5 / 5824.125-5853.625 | 1.03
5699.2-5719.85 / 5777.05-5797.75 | 0.99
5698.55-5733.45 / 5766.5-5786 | 0.97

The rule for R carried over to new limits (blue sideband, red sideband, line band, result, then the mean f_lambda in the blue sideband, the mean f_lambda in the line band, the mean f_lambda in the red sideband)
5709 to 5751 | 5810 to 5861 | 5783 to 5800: 1.3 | 187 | 172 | 186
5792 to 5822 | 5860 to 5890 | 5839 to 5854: -0.5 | 187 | 182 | 168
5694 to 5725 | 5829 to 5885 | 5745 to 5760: -0.8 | 178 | 189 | 182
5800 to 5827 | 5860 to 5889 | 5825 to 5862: -1.8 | 185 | 186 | 170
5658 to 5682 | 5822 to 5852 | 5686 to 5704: -0.9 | 185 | 195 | 188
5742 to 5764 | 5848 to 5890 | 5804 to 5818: -0.3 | 187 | 184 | 171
